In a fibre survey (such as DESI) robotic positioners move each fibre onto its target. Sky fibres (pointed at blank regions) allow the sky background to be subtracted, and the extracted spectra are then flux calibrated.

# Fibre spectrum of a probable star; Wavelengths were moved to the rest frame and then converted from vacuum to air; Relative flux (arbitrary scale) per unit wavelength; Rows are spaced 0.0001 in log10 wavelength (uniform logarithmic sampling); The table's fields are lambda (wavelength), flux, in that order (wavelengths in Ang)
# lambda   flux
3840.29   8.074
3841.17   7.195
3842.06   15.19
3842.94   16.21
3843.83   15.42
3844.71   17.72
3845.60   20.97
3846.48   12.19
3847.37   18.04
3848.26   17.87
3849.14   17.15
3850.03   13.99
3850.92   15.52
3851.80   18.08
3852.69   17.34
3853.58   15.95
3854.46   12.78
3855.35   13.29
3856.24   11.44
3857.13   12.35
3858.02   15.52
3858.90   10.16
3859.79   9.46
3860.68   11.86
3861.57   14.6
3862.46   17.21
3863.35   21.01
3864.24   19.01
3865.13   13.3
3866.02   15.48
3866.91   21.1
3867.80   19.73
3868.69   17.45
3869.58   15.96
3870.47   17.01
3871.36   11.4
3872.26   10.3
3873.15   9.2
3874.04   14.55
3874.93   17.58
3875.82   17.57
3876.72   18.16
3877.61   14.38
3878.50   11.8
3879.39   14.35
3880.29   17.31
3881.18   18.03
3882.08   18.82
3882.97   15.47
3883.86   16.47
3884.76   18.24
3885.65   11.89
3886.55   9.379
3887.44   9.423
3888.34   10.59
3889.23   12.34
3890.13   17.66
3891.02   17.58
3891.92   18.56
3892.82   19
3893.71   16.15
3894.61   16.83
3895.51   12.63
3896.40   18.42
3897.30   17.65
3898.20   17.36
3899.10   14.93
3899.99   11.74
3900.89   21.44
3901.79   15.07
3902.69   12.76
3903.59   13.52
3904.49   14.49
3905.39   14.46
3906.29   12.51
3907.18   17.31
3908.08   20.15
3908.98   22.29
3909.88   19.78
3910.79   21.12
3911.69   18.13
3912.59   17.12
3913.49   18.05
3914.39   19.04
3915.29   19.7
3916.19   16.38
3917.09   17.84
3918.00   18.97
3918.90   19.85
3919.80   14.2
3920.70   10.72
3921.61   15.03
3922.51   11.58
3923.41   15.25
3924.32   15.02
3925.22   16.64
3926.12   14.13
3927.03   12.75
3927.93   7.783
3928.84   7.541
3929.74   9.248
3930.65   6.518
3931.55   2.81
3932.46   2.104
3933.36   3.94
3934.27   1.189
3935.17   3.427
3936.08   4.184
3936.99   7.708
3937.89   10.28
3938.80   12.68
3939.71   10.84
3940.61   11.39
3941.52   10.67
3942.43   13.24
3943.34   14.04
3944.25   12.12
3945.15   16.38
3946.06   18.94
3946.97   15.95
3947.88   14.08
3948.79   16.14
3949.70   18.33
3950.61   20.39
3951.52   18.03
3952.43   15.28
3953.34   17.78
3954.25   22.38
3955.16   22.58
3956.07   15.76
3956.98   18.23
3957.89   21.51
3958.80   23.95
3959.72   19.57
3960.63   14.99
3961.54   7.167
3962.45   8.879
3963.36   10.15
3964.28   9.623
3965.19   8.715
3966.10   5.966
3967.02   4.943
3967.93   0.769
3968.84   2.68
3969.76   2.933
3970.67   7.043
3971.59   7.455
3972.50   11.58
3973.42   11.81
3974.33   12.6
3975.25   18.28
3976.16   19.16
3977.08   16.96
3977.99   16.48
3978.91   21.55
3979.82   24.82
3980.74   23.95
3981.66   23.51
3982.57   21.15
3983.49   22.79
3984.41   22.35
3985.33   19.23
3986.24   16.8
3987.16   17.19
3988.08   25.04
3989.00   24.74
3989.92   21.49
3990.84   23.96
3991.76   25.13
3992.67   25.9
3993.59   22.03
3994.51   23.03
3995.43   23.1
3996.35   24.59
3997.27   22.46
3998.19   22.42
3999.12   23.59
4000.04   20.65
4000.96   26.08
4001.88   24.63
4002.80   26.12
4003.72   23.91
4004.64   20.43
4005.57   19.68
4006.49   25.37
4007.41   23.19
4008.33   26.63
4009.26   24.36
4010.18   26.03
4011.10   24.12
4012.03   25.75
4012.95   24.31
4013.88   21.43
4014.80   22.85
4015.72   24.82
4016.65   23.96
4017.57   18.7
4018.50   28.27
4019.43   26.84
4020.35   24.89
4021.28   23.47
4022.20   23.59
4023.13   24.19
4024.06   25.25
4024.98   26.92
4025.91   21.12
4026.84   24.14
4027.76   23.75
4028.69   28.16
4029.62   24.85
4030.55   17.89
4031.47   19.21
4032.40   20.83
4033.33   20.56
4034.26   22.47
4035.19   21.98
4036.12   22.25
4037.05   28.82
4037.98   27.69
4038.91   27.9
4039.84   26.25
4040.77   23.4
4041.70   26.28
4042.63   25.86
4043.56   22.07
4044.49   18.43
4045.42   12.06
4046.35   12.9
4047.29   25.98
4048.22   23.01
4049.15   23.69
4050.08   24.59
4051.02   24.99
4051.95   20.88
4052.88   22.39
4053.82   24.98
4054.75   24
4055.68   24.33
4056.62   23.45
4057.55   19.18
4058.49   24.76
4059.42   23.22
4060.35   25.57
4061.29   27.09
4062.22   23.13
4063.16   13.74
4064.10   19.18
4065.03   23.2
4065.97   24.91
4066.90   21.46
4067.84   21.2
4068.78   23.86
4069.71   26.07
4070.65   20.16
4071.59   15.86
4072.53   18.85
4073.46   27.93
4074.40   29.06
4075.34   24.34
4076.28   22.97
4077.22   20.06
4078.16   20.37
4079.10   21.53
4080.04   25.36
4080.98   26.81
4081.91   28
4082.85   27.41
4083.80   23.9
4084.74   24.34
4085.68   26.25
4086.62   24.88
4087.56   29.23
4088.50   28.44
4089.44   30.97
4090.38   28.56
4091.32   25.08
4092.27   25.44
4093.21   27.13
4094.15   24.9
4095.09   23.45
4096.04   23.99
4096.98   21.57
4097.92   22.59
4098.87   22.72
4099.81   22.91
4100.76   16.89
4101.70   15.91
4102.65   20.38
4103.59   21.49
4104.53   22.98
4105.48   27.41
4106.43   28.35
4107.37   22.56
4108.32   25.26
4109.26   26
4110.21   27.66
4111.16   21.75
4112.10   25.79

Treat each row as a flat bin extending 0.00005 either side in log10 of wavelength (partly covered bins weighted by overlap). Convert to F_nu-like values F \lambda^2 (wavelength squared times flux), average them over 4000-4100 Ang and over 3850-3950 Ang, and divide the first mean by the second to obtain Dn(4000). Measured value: 1.78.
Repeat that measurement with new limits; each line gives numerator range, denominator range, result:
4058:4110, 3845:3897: 1.73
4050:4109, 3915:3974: 2.07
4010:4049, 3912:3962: 1.77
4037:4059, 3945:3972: 1.79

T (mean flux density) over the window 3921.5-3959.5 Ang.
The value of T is 13.1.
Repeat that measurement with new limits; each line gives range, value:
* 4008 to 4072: 23.2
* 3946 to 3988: 15.5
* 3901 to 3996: 15.1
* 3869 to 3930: 15.4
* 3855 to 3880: 14.8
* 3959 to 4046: 20.5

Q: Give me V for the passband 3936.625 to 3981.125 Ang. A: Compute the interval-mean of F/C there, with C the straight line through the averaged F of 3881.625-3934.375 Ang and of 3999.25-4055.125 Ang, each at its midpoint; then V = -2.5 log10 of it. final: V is 0.29 mag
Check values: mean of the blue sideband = 14.6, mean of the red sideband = 23.5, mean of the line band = 14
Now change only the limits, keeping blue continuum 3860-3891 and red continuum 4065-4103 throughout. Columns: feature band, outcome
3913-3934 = 0.32 mag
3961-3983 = 0.48 mag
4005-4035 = -0.12 mag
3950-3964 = 0.10 mag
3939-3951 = 0.23 mag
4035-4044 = -0.15 mag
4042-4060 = 0.02 mag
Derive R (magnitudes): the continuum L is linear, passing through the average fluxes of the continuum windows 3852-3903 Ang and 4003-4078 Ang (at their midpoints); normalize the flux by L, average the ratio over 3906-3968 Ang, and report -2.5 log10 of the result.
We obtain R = 0.30 mag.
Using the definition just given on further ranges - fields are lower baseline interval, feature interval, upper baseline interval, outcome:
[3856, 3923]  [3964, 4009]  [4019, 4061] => 0.11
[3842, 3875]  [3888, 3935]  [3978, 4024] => 0.24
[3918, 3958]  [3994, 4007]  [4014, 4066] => -0.21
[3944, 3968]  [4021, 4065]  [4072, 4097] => -0.05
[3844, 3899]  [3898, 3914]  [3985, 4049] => 0.03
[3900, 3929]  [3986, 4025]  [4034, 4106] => -0.16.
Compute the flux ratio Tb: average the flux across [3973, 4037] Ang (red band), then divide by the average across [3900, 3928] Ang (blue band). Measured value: 1.4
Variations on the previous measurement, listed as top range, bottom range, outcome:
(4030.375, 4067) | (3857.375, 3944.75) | 1.59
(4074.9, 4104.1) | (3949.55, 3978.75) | 1.78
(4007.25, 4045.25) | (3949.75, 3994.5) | 1.43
